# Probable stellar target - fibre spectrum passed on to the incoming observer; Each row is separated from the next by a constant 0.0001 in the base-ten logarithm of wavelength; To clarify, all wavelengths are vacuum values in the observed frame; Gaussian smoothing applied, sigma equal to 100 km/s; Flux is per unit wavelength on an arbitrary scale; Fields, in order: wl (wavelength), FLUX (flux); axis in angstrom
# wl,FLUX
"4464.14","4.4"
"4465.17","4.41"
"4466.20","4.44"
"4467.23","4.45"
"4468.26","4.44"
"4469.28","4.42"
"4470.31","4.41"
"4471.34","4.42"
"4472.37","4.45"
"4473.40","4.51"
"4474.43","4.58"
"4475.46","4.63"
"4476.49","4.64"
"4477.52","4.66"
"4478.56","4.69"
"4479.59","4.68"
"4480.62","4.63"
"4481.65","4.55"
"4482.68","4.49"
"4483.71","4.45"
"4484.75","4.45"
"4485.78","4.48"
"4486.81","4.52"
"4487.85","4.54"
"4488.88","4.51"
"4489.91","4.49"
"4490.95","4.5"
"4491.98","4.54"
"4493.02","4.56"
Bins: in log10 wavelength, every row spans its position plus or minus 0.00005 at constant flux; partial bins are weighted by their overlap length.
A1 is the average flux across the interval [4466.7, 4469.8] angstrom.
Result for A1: 4.44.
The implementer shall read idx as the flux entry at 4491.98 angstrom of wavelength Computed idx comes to 4.54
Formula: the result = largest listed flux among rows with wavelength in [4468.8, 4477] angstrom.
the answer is 4.64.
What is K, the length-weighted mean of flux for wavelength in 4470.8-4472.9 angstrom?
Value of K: 4.43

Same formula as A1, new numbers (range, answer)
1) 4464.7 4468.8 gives 4.44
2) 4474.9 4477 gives 4.64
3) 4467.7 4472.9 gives 4.43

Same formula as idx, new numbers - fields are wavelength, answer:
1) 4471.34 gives 4.42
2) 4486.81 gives 4.52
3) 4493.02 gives 4.56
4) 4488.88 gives 4.51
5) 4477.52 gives 4.66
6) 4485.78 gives 4.48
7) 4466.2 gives 4.44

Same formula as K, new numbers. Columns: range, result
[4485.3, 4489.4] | 4.52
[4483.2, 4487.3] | 4.47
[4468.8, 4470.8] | 4.41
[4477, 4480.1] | 4.67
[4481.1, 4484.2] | 4.51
